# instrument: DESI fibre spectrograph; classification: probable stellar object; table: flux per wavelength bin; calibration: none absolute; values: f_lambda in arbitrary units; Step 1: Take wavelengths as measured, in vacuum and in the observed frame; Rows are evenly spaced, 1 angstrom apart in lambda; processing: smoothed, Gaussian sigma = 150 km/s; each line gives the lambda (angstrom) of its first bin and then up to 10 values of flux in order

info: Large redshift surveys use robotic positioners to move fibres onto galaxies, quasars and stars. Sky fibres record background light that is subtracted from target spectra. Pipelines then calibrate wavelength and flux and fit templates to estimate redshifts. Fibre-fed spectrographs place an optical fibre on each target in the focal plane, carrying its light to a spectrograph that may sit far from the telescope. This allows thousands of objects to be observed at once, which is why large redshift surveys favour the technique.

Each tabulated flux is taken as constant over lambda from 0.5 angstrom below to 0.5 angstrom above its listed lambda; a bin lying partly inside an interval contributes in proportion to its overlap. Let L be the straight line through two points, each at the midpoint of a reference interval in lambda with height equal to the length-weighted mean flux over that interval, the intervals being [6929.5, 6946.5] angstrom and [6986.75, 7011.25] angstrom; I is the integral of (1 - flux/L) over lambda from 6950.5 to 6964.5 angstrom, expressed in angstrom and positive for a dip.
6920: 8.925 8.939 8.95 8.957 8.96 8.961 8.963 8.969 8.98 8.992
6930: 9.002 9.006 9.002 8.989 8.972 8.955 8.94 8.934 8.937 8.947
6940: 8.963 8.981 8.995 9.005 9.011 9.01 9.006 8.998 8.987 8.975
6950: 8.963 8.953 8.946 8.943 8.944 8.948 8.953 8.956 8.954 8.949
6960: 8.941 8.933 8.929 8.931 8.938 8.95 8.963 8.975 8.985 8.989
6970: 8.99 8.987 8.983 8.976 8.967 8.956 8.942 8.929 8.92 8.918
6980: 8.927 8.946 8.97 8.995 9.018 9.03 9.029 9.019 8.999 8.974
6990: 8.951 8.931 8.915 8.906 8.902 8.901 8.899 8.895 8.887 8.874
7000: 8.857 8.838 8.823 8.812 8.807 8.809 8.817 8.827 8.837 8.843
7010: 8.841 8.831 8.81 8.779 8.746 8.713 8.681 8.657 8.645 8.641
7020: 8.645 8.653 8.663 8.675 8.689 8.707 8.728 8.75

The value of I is 0.0 angstrom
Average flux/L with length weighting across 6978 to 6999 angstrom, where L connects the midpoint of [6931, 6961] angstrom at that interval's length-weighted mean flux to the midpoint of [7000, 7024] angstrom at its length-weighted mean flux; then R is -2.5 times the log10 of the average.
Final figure -0.01 mag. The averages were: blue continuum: 8.97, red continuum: 8.76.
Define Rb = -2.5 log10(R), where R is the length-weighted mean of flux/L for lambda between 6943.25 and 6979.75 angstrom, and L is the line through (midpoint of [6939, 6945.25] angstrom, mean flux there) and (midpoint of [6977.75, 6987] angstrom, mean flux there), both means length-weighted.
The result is 0.003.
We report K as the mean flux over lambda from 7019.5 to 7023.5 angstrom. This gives 8.66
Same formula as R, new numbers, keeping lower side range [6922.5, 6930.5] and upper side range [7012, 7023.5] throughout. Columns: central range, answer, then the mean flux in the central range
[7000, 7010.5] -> -0.012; 8.83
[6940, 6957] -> -0.009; 8.98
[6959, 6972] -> -0.013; 8.96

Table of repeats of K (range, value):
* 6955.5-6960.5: 8.95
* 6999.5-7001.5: 8.85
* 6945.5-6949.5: 8.99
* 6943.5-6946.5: 9.01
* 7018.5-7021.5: 8.65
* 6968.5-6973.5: 8.99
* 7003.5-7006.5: 8.81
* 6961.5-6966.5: 8.94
